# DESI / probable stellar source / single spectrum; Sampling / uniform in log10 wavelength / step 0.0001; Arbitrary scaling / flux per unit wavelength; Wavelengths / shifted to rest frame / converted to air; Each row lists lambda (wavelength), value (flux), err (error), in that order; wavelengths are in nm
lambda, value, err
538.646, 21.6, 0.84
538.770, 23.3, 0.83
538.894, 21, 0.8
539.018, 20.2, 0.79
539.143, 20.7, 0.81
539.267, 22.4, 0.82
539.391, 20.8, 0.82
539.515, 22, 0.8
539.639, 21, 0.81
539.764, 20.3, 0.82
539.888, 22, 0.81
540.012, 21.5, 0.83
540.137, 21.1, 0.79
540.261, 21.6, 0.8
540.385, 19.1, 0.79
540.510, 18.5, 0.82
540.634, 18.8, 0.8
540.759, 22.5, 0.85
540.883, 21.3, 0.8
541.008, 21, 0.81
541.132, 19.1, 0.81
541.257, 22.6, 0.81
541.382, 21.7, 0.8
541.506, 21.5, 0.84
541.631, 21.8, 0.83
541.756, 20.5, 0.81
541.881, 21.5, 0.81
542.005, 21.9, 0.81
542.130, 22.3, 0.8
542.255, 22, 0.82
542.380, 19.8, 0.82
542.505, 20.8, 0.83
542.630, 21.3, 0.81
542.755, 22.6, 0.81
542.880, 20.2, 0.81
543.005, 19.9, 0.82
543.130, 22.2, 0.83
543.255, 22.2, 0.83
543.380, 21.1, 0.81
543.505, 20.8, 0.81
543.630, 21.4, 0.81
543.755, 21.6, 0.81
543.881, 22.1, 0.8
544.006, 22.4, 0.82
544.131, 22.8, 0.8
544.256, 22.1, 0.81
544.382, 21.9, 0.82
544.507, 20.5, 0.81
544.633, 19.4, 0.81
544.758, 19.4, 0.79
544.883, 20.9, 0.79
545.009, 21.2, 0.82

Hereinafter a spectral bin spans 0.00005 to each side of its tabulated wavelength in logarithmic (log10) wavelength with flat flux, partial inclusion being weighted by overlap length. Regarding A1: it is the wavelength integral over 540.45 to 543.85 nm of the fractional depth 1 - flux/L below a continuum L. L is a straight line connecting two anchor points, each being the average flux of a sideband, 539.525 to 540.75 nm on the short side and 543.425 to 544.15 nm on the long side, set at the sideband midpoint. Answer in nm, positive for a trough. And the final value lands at 0.014 nm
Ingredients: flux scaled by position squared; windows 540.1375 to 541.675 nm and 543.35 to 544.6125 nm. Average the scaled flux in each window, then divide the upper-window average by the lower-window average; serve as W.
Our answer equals 1.05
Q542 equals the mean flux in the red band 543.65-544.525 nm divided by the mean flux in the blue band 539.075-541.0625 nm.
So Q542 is 1.1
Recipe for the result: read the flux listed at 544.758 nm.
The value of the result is 19.4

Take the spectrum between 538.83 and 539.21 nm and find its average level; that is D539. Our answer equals 20.6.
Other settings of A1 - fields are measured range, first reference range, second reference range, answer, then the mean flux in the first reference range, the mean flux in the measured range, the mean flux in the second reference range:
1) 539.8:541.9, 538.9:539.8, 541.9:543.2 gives 0.02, 21.1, 20.9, 21.3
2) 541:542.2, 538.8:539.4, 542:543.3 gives -0.01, 21.1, 21.4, 21.3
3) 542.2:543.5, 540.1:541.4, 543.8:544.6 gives 0.01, 20.6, 21.2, 21.8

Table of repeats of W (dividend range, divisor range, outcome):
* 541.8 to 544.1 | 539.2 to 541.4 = 1.03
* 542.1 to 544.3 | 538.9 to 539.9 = 1.03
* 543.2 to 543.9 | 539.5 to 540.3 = 1.02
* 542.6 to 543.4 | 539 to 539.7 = 1.02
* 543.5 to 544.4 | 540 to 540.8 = 1.10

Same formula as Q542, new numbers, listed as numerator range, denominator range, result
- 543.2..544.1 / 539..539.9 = 1.03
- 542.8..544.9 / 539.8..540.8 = 1.03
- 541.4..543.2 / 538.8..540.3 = 1.00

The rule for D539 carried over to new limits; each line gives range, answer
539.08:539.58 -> 21.5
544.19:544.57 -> 21.5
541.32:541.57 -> 21.6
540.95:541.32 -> 20.9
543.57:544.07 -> 21.9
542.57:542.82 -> 21.9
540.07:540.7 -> 19.8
